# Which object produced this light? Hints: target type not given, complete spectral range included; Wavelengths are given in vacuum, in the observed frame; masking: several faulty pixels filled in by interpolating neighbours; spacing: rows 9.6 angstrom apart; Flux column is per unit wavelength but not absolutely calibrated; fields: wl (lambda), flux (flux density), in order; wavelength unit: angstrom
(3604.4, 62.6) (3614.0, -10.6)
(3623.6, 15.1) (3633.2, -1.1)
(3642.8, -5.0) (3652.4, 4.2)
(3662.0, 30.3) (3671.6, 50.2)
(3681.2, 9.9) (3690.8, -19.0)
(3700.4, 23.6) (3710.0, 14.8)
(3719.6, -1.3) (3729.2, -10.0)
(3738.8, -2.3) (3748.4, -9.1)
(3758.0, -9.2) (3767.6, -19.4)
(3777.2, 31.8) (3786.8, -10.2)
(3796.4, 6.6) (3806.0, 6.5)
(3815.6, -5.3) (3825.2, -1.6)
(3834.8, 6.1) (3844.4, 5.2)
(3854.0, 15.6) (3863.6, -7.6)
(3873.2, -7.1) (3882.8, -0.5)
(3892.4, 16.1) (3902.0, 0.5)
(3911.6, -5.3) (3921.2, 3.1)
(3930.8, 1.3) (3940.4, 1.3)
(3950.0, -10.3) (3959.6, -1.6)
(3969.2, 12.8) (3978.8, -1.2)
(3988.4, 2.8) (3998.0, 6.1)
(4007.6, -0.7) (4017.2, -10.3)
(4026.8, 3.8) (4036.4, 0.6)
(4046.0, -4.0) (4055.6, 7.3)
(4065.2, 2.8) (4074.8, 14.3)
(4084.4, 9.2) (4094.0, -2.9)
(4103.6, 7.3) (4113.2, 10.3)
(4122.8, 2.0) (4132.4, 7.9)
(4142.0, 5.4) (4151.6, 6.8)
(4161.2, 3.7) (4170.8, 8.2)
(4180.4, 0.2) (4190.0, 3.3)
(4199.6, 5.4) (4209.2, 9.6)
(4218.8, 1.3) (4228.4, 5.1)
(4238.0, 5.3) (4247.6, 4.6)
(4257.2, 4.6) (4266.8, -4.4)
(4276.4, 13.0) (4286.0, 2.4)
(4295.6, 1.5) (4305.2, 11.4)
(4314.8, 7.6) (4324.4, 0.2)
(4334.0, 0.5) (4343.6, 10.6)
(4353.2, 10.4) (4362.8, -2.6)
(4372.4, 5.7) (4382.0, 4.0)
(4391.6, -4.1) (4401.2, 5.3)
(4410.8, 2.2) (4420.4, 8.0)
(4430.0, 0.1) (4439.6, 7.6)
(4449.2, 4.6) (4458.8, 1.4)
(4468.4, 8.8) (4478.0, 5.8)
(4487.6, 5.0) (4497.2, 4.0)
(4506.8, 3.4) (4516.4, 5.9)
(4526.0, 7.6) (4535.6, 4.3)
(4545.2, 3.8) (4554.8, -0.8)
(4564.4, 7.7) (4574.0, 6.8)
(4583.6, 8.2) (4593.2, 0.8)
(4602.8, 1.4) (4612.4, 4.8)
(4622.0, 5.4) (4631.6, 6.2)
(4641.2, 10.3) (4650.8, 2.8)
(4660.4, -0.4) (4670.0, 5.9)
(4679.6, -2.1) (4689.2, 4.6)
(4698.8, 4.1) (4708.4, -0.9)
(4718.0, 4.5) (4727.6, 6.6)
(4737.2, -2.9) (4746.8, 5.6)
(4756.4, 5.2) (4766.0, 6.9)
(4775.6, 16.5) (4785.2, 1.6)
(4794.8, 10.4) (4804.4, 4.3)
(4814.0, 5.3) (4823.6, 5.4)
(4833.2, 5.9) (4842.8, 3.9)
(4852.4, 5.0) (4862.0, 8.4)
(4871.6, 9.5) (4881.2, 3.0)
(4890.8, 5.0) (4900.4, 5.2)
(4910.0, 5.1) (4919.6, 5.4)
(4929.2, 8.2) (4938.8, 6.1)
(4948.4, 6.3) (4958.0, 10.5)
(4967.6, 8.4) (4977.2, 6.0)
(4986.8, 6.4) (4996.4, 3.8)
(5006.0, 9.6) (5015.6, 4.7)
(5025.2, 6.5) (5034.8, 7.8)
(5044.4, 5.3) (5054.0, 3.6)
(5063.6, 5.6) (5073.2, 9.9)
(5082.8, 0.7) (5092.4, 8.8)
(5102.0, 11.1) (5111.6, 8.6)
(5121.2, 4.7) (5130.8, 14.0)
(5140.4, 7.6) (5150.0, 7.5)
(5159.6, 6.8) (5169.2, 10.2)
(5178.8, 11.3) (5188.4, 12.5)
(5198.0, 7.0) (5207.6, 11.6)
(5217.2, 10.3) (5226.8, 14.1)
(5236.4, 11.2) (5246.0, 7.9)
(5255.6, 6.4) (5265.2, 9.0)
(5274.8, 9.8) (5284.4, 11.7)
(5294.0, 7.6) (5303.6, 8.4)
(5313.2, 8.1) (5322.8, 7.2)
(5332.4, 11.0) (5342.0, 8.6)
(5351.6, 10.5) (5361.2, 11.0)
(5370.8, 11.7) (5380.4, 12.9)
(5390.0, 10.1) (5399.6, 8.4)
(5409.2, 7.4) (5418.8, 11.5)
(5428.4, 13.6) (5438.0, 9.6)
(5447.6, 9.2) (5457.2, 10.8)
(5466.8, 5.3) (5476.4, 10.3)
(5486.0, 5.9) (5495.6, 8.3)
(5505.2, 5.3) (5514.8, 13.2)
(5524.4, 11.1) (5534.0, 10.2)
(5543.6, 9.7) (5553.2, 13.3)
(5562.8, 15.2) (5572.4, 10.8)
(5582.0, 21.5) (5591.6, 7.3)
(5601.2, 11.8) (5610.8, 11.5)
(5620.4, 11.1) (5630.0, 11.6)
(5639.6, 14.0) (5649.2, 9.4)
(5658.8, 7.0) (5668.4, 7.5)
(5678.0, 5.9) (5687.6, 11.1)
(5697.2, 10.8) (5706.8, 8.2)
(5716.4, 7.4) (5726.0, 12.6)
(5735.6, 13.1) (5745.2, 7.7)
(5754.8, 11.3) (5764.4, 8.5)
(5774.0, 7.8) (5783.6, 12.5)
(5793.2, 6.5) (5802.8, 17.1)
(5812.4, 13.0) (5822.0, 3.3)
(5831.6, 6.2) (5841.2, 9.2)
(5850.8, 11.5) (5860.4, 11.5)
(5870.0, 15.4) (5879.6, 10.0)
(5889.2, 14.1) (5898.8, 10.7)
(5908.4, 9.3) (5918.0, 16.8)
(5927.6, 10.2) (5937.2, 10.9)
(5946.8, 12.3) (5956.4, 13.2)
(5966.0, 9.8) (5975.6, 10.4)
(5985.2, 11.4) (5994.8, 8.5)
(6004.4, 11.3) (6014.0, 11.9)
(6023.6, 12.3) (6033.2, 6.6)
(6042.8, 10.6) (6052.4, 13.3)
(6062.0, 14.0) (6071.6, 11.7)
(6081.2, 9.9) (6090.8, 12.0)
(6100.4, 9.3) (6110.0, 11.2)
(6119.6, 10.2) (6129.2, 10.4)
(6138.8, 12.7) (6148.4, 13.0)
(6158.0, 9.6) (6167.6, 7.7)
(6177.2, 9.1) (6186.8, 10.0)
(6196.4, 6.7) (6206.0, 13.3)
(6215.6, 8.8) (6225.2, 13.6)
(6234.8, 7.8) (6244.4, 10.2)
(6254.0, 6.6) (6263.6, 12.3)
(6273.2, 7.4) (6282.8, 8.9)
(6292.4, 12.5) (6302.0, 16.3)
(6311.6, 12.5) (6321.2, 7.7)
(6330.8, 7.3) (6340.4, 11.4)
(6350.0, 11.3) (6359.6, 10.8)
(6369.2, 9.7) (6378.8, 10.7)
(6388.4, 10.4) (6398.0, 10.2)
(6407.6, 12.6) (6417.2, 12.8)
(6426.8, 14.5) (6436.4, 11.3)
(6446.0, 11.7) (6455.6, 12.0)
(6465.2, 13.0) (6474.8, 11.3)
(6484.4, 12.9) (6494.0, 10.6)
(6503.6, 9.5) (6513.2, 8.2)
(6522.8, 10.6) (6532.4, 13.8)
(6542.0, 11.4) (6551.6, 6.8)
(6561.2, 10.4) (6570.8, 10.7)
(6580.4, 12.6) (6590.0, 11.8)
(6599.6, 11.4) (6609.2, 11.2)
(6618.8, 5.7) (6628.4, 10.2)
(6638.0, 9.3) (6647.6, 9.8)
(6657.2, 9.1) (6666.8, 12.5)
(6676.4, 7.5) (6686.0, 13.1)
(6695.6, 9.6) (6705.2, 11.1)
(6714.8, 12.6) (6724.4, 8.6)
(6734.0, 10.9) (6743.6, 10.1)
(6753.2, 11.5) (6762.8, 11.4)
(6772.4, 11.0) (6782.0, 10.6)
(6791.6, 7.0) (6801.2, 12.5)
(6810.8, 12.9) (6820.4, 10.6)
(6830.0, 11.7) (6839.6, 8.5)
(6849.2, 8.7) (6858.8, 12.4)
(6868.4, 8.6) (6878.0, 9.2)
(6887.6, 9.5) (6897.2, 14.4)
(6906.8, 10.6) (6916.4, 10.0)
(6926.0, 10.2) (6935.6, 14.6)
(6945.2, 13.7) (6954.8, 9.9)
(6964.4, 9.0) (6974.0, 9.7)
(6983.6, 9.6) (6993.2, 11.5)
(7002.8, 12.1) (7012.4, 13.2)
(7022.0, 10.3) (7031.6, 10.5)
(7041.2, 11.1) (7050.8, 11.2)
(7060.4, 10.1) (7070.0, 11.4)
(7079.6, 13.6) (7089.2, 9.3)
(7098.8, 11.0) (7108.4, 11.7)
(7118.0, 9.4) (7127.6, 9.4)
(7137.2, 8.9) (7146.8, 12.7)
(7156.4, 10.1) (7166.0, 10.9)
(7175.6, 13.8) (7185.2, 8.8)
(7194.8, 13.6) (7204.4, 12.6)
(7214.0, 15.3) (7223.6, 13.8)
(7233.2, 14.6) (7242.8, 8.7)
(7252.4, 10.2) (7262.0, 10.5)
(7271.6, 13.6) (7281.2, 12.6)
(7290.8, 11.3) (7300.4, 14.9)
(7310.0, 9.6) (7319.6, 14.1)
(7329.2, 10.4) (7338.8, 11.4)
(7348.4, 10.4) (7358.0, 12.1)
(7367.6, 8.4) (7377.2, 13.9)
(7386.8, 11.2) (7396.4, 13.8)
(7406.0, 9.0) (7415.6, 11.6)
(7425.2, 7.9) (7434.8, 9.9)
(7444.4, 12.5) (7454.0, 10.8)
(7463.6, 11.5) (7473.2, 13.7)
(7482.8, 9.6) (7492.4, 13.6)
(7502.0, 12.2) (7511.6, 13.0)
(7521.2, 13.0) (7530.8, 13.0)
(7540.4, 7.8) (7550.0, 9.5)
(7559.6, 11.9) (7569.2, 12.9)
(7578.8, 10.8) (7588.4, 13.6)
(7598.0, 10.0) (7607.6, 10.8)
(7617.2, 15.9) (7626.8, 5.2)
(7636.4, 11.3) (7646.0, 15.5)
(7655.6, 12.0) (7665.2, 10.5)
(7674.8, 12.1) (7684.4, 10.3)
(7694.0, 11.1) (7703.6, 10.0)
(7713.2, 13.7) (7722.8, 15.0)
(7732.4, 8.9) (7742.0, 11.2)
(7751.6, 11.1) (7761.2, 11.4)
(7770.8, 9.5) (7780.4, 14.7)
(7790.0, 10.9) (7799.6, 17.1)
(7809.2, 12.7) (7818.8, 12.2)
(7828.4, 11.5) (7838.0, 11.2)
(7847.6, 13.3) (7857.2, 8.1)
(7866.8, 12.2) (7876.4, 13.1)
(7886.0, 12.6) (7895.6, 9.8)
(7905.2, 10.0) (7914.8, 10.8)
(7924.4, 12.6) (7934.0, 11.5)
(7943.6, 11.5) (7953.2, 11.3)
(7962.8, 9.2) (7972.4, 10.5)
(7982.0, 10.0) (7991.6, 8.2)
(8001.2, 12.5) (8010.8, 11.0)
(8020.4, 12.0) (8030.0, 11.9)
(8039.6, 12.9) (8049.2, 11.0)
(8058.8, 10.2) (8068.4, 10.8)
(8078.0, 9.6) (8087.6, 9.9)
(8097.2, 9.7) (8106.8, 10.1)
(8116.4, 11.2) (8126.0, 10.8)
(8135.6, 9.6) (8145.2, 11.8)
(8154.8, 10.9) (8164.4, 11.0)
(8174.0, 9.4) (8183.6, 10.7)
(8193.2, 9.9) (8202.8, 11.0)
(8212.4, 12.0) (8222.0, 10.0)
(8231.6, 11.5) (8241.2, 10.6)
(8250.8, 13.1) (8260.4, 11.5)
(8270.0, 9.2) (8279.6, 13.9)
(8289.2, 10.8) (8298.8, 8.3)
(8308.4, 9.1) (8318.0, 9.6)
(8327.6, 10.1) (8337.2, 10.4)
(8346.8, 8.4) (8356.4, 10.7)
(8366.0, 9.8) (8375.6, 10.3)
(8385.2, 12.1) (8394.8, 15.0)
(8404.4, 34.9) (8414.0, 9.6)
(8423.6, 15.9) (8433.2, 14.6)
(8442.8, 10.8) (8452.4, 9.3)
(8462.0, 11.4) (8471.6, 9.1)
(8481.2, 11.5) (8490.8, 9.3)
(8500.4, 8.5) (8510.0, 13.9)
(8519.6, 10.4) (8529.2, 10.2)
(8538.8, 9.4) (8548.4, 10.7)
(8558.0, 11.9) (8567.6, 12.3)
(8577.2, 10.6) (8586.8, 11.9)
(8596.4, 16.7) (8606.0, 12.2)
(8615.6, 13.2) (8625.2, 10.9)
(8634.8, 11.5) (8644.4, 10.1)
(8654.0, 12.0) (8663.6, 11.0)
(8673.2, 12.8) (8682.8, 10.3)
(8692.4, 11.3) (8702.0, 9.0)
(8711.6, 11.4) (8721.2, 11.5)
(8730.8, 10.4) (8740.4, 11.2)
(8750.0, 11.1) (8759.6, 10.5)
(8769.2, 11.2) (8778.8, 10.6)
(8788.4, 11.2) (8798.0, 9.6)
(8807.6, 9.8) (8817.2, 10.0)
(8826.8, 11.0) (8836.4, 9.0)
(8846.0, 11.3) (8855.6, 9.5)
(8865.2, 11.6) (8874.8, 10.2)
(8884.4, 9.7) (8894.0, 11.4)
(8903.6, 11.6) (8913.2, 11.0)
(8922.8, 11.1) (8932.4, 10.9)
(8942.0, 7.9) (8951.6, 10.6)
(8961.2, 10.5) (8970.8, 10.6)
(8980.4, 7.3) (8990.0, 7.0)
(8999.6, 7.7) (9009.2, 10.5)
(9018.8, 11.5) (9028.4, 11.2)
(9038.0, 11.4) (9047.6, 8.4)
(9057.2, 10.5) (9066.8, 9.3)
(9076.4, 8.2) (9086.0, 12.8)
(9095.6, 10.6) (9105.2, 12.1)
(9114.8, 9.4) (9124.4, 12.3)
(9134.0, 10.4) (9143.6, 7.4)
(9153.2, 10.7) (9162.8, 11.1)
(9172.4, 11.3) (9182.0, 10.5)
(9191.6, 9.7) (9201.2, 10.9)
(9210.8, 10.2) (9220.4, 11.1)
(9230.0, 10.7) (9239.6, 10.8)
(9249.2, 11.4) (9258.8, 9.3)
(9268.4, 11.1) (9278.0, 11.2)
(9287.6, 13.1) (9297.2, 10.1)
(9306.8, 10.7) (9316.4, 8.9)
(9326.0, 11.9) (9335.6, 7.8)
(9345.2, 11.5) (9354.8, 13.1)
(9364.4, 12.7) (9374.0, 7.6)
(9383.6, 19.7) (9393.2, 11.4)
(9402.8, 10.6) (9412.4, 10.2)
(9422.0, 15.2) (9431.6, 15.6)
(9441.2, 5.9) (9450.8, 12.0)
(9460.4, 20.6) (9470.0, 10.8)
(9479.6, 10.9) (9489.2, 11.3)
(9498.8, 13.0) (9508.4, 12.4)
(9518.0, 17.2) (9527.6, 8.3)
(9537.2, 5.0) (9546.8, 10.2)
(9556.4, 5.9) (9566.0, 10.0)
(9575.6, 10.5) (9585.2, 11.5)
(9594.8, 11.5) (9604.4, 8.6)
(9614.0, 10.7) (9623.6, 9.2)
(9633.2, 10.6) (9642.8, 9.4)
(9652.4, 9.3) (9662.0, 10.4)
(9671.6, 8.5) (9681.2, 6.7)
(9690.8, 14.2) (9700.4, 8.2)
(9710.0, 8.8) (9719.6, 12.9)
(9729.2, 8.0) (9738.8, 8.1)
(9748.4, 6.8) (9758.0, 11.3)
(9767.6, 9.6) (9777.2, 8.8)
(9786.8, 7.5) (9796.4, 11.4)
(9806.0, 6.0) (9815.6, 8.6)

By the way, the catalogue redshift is 0.28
